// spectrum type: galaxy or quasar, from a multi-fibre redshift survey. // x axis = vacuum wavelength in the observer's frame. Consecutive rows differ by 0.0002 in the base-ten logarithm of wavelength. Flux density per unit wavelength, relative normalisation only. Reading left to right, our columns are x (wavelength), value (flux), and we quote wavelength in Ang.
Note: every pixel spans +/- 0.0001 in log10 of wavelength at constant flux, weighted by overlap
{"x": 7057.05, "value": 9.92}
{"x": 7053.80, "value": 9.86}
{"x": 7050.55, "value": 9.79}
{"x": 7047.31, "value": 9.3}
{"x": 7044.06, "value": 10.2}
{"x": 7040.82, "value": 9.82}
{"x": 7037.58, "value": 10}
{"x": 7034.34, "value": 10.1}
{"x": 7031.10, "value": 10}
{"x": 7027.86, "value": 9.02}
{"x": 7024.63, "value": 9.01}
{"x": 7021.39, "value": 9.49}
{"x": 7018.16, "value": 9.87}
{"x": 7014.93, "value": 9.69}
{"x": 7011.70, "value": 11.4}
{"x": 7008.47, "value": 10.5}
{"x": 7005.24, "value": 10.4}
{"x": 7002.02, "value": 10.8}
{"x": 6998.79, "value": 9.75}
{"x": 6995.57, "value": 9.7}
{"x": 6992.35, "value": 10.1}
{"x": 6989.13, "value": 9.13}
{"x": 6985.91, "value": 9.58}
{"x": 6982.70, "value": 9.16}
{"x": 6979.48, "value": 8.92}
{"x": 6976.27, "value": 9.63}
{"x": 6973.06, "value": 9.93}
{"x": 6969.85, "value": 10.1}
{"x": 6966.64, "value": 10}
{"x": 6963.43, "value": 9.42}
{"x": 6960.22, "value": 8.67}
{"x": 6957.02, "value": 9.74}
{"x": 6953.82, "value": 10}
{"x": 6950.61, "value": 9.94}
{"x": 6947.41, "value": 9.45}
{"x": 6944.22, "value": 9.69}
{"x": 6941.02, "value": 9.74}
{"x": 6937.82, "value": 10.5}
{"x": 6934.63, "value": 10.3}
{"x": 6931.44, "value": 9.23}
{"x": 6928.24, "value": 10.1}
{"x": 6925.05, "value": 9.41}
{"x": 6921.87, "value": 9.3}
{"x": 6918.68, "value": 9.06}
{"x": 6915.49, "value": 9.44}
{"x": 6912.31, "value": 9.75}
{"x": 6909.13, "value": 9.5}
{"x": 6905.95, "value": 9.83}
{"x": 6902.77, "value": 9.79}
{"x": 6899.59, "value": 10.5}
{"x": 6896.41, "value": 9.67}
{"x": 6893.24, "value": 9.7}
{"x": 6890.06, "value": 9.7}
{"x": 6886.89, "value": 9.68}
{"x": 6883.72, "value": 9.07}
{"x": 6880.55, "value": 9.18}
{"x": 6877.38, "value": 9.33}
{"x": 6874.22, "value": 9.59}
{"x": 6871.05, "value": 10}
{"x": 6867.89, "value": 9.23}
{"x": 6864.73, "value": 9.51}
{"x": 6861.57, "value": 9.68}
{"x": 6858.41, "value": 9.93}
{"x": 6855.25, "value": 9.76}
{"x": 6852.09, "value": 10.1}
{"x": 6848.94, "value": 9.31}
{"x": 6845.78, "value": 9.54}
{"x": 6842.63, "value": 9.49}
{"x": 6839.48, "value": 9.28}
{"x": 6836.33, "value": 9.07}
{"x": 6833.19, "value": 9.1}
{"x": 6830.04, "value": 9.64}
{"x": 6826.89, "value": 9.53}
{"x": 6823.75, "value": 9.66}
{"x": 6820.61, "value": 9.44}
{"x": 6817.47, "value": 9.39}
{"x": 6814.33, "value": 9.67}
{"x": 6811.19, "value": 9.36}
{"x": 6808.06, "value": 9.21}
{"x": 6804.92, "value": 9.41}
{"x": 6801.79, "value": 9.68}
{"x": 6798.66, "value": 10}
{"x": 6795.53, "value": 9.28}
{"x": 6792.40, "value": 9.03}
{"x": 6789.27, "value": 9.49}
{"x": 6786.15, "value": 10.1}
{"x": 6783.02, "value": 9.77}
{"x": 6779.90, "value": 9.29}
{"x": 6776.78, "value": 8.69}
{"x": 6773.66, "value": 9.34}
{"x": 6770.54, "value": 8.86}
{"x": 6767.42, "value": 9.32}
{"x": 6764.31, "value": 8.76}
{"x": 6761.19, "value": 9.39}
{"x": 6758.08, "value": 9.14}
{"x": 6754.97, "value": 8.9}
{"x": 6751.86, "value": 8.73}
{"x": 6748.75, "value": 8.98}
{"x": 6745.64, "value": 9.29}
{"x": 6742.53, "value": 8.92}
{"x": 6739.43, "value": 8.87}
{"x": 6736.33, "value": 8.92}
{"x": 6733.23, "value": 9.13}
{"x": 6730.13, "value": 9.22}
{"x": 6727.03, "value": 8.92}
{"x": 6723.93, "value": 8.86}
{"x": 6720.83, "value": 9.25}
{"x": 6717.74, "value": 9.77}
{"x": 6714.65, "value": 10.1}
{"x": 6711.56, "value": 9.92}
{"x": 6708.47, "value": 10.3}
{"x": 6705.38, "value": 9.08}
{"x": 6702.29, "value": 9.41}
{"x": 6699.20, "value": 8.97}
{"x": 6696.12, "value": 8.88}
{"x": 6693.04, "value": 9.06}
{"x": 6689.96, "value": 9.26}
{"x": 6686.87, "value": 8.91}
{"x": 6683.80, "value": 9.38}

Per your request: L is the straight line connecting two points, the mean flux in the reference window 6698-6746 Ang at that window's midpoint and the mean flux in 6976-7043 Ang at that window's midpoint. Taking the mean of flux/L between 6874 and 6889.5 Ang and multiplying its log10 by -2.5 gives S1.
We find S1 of 0.02 mag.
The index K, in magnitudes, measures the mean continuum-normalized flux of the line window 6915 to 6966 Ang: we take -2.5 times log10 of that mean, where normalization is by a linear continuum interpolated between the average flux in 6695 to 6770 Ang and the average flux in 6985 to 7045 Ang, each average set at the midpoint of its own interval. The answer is 0.01 mag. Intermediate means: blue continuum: 9.21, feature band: 9.63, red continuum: 9.92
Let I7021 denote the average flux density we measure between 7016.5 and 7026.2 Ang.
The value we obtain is 9.46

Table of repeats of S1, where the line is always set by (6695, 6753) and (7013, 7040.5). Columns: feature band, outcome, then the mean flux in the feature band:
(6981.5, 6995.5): 0.01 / 9.53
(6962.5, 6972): -0.03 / 9.87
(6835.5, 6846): 0.01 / 9.34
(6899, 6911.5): -0.04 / 9.85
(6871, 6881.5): 0.00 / 9.48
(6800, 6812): -0.01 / 9.43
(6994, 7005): -0.05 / 10.1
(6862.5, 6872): -0.01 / 9.57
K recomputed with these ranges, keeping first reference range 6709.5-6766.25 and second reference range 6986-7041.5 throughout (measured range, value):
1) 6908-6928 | 0.02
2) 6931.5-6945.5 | -0.03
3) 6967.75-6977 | -0.01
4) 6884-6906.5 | -0.02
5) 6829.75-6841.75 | 0.02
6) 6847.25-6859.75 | -0.03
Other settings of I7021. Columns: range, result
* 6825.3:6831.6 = 9.58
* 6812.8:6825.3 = 9.54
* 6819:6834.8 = 9.47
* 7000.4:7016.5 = 10.6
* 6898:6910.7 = 9.9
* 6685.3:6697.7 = 9.03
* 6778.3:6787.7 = 9.71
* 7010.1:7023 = 10.1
